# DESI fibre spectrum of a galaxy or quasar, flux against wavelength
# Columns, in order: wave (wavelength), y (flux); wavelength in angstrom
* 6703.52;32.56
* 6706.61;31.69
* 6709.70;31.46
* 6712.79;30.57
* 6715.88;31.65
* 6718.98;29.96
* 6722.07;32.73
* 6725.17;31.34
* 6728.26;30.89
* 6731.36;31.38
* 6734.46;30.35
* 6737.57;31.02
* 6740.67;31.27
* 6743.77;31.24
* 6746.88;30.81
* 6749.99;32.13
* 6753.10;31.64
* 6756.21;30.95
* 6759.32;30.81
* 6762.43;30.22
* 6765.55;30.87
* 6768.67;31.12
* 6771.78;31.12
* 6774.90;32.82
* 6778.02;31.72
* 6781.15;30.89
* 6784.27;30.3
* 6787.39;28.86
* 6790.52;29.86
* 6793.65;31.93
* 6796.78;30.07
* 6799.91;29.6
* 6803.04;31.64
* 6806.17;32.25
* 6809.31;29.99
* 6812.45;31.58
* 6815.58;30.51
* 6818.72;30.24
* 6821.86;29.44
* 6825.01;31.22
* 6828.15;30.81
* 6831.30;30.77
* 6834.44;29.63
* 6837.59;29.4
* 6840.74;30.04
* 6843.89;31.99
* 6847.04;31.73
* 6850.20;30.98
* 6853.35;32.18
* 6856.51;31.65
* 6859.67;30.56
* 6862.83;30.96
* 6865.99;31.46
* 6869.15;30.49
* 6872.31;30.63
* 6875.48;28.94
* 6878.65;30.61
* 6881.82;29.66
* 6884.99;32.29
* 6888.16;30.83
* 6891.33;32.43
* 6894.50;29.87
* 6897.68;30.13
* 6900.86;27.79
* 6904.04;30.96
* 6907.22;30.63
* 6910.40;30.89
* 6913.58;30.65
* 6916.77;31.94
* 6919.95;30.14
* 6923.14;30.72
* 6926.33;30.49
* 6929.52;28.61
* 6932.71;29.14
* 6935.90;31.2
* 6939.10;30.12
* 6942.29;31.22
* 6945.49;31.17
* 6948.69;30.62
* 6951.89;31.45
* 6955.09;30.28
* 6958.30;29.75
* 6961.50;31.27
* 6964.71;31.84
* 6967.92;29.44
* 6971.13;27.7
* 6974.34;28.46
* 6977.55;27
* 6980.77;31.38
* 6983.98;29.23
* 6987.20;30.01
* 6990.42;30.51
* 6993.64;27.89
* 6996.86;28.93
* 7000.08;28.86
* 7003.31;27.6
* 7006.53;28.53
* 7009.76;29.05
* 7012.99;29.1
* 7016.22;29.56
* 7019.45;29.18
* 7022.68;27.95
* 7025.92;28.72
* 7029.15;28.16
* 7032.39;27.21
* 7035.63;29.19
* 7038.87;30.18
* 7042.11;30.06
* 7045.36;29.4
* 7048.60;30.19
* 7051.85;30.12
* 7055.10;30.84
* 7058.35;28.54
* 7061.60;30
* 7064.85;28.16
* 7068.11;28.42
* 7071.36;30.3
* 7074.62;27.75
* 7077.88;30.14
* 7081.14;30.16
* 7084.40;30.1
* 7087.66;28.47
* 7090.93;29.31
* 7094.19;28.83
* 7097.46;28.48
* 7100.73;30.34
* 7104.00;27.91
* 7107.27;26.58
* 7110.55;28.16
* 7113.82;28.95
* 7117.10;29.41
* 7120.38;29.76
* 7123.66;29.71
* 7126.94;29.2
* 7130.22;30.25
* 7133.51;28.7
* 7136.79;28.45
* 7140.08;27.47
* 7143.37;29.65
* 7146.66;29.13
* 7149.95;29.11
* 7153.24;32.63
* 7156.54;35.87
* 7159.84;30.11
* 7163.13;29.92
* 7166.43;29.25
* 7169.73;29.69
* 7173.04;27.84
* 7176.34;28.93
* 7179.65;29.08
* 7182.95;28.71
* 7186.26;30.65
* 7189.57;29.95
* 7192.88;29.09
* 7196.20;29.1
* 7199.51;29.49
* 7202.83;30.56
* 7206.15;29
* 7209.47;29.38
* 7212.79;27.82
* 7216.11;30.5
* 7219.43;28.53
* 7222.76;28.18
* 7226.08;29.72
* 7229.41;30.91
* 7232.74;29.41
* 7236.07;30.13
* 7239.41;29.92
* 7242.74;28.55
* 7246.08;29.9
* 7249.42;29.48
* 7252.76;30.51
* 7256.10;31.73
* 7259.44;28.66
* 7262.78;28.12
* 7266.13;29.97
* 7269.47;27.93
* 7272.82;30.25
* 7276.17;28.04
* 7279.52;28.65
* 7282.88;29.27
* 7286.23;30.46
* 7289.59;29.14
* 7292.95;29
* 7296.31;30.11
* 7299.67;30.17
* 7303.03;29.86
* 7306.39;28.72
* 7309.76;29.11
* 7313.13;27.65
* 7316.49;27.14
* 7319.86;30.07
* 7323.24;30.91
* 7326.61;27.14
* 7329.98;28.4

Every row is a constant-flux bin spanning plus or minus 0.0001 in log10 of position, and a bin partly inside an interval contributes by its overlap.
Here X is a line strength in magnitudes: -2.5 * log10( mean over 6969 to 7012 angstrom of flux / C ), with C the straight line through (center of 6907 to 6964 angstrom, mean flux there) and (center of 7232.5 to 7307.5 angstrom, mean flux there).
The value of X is 0.06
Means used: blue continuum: 30.6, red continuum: 29.5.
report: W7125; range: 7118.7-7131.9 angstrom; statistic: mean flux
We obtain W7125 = 29.7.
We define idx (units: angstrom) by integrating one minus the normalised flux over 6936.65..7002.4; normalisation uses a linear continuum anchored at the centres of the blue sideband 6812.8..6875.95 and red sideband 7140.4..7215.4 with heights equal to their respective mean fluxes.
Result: 1.11 angstrom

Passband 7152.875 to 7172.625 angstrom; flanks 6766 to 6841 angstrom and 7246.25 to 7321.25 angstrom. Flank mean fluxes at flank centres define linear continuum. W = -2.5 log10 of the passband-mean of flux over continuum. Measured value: -0.05 mag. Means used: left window 30.7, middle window 30.9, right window 29.3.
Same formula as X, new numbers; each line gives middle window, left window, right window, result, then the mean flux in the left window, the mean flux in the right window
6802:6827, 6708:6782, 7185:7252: 0.00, 31.2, 29.5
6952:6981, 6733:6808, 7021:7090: 0.00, 31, 29.2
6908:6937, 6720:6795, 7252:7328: 0.00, 31.1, 29.2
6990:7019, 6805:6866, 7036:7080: 0.04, 30.8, 29.5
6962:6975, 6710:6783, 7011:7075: 0.00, 31.2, 29.2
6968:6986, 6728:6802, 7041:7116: 0.03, 30.9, 29.2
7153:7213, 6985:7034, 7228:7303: -0.02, 28.8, 29.6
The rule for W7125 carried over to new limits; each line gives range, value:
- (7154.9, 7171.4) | 31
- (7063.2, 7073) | 29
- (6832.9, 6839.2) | 29.5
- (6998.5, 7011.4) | 28.5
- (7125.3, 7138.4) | 29.2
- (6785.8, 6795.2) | 30.2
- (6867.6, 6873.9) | 30.6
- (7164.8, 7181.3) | 29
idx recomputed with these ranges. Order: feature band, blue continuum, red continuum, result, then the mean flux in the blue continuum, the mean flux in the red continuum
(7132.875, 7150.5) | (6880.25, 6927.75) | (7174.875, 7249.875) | 0.6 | 30.6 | 29.4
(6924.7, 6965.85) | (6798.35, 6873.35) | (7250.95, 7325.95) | -0.1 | 30.8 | 29.3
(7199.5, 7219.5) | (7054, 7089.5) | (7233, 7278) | 0.0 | 29.3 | 29.5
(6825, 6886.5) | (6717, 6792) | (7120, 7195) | -0.2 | 31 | 29.7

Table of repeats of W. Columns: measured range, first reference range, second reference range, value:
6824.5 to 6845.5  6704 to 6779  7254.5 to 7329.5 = 0.013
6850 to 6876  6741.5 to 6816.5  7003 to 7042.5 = -0.026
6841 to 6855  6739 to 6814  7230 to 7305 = -0.027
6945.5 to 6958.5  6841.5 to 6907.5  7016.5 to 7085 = -0.020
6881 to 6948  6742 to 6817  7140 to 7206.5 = 0.002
